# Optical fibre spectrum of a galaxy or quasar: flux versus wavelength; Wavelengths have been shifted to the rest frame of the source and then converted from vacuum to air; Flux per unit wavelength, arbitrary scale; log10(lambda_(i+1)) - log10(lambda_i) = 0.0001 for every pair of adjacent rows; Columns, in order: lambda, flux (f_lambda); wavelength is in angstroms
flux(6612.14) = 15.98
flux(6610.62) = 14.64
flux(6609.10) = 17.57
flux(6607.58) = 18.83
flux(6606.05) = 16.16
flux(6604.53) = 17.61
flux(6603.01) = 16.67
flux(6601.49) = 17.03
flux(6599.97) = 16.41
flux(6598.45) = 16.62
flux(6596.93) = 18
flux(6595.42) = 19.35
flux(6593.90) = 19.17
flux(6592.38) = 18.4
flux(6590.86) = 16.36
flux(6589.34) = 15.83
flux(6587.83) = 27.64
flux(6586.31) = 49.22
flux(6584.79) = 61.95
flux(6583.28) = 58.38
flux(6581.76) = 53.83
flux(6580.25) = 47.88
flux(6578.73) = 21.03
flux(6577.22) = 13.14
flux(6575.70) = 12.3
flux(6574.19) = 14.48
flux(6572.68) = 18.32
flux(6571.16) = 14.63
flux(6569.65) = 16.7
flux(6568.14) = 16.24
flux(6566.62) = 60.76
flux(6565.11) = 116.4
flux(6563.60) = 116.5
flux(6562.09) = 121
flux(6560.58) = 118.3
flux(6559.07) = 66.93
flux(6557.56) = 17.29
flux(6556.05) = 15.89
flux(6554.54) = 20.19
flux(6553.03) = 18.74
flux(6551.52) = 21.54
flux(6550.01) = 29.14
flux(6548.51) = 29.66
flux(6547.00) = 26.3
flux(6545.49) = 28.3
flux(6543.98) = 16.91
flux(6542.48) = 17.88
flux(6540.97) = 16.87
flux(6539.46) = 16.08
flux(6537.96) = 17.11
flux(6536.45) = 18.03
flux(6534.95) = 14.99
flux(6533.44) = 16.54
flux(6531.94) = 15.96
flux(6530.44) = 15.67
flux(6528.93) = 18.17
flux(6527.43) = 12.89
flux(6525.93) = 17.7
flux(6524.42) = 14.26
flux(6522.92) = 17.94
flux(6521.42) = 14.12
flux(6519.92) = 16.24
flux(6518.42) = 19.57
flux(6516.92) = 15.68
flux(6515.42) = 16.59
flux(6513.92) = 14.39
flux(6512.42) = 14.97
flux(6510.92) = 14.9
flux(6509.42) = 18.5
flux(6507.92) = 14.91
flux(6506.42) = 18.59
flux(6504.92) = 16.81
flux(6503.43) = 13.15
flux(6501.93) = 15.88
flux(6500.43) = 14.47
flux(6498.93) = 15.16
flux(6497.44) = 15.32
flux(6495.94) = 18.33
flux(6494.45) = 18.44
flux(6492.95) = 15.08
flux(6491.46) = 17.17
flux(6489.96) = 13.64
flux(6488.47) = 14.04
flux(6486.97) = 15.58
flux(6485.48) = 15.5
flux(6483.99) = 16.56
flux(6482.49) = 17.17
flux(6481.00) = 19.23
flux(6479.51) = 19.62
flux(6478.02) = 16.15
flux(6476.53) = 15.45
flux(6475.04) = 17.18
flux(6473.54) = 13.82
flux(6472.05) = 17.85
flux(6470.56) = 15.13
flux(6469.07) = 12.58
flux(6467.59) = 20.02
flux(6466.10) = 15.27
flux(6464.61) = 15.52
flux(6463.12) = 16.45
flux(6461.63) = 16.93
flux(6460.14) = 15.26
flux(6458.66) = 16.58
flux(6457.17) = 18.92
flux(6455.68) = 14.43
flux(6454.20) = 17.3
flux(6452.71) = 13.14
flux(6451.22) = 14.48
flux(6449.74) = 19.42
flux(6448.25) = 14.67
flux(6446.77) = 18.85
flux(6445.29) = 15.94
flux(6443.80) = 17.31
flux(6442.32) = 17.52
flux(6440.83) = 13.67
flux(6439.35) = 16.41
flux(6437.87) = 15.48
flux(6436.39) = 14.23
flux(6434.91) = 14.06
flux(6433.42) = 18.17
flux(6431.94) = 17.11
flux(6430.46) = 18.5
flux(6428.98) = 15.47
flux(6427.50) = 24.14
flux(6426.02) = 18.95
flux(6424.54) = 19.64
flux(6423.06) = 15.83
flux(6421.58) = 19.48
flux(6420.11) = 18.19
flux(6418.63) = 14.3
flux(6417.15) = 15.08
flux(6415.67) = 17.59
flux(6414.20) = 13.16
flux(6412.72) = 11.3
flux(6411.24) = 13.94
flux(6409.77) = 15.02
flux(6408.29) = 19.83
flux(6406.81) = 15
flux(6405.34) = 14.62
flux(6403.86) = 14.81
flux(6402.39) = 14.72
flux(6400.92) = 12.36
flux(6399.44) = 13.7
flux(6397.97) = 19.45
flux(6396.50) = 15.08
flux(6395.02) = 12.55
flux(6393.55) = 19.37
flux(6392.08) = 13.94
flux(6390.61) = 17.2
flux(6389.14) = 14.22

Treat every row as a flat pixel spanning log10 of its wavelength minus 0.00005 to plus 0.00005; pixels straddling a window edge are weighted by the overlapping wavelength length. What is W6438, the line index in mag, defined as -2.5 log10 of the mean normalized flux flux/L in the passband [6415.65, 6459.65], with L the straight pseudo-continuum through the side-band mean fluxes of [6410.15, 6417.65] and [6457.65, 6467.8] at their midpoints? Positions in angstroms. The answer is -0.10 mag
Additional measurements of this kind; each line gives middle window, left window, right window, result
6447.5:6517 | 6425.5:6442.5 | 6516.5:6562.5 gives 0.286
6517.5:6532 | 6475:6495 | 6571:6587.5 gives 0.408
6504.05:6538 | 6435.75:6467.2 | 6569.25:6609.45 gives 0.239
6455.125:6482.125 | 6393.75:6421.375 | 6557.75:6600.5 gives 0.430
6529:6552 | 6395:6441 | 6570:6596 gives 0.251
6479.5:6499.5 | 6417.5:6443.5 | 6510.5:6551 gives 0.082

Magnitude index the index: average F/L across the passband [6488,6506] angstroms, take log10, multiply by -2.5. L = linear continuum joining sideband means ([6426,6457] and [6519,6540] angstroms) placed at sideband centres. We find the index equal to 0.04 mag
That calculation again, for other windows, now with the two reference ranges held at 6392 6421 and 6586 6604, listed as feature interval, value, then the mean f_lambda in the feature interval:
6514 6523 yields 0.11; 16.4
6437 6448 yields -0.01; 16.4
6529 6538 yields 0.13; 16.5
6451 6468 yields 0.03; 16.2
